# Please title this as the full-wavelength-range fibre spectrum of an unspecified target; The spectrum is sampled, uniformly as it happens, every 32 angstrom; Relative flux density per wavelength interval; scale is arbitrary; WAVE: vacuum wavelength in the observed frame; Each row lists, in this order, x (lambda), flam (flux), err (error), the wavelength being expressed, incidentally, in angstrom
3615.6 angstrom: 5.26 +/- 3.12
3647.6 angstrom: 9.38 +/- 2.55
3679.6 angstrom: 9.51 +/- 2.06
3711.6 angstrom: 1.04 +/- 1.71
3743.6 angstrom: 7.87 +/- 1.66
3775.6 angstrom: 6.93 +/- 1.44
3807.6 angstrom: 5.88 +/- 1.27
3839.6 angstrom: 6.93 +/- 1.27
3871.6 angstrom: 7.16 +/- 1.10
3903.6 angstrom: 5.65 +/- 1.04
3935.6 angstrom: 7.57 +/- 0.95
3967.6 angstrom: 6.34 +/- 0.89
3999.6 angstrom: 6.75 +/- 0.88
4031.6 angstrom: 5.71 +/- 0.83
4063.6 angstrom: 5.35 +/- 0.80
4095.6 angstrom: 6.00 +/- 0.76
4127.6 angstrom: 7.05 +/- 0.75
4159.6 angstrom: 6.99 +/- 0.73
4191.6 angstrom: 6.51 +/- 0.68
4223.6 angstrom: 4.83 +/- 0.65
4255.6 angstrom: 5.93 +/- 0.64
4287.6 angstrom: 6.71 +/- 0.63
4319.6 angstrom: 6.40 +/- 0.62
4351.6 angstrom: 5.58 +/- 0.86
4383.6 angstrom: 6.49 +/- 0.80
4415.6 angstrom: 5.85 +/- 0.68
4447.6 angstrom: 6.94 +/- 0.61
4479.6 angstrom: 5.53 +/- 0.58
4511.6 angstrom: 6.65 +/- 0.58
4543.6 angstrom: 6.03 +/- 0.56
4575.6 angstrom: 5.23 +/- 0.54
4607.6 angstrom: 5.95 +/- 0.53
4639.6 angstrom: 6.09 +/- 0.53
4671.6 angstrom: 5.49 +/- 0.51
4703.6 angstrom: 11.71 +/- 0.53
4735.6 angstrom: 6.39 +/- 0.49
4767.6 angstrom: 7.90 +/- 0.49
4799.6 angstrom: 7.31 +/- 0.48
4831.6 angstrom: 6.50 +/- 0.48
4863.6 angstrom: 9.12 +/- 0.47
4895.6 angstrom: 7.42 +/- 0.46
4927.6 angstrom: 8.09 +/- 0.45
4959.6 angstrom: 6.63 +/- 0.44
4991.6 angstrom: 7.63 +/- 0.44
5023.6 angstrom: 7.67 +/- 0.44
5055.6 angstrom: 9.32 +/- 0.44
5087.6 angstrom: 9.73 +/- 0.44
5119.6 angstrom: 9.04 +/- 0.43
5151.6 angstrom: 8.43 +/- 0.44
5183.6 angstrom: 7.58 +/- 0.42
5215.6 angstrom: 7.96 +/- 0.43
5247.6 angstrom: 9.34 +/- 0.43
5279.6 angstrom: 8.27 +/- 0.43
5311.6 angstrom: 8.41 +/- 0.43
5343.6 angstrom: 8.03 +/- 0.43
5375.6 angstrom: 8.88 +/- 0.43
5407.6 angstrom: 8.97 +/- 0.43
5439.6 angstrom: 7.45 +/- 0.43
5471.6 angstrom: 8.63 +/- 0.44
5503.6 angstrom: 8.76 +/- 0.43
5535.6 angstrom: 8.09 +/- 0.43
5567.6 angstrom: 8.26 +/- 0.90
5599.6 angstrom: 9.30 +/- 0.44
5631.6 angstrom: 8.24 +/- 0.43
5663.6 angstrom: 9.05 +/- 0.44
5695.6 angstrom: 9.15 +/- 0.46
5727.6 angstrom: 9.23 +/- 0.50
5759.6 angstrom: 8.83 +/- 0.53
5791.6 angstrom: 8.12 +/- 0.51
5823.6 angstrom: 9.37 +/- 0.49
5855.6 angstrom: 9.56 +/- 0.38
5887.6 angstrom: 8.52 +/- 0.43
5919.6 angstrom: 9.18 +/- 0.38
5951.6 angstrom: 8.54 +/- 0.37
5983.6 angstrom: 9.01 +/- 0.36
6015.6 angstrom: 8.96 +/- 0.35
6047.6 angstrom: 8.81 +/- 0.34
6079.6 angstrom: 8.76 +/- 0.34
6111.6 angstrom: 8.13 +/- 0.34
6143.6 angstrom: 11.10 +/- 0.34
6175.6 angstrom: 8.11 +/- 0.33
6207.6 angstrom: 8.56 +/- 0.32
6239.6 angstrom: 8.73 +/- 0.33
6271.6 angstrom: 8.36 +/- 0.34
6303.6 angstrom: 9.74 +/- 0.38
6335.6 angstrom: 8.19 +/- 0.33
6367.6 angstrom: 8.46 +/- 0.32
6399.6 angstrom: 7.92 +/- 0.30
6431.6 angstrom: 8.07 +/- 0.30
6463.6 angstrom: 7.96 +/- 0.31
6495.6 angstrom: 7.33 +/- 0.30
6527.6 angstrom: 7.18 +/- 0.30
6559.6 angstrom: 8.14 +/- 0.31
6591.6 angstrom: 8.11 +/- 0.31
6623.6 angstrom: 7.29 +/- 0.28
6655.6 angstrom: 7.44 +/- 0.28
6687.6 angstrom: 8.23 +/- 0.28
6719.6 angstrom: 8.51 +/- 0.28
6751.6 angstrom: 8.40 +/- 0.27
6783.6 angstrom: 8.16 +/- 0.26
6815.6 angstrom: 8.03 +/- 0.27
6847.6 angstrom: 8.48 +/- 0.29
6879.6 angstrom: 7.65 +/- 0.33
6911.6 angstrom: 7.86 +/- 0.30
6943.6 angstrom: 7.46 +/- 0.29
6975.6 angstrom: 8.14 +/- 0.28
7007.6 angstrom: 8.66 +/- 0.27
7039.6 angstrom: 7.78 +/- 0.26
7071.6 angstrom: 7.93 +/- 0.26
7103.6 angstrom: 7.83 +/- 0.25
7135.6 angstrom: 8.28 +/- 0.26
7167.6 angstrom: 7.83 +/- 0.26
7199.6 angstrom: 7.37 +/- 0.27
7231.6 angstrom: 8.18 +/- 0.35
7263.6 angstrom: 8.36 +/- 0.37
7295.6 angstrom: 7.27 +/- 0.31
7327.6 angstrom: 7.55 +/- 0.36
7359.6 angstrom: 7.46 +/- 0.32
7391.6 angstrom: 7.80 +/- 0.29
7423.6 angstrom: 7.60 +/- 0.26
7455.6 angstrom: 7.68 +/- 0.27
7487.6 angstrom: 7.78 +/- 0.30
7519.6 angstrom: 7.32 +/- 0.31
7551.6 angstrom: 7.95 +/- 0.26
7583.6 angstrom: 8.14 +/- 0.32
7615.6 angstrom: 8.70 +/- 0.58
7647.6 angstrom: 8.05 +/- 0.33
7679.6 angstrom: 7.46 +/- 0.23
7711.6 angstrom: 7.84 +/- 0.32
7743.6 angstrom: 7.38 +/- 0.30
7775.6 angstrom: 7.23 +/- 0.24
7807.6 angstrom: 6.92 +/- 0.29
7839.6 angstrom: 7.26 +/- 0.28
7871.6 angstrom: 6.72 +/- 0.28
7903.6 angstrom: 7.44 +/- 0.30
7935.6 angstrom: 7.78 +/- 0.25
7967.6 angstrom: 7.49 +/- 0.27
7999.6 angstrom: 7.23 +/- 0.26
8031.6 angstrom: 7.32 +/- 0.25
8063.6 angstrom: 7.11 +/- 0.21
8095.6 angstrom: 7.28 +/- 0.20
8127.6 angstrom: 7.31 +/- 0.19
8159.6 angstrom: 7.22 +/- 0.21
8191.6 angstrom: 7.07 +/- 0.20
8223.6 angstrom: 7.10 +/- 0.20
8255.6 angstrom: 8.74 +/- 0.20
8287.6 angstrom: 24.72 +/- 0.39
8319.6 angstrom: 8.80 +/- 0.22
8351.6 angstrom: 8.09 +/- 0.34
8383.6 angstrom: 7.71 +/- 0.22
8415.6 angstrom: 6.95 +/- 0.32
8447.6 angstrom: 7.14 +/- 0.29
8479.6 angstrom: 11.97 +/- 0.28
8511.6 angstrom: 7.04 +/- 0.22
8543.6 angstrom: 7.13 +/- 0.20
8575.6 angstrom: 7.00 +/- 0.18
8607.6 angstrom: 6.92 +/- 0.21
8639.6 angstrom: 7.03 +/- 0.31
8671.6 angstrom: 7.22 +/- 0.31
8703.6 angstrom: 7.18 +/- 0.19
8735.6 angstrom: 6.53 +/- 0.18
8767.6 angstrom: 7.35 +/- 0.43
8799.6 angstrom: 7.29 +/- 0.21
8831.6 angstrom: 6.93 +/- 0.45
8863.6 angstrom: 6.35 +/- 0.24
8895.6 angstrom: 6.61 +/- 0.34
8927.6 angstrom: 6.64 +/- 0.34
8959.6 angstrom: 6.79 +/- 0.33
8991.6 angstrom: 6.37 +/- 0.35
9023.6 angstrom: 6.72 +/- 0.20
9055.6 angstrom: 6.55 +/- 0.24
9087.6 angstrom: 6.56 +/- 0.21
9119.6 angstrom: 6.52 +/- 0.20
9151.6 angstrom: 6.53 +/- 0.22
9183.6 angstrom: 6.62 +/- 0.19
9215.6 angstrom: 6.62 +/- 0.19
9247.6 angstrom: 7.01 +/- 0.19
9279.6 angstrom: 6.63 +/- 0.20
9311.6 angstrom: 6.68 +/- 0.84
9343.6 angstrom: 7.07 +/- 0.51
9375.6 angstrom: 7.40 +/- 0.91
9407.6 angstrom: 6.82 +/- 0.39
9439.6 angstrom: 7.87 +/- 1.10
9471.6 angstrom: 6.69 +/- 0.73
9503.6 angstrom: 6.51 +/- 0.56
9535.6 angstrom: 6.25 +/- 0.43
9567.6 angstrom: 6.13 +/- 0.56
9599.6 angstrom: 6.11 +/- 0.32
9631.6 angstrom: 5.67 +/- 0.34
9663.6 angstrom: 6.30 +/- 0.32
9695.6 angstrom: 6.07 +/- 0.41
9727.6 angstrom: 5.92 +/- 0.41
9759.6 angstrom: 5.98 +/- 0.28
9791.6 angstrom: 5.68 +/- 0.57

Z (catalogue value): 0.26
